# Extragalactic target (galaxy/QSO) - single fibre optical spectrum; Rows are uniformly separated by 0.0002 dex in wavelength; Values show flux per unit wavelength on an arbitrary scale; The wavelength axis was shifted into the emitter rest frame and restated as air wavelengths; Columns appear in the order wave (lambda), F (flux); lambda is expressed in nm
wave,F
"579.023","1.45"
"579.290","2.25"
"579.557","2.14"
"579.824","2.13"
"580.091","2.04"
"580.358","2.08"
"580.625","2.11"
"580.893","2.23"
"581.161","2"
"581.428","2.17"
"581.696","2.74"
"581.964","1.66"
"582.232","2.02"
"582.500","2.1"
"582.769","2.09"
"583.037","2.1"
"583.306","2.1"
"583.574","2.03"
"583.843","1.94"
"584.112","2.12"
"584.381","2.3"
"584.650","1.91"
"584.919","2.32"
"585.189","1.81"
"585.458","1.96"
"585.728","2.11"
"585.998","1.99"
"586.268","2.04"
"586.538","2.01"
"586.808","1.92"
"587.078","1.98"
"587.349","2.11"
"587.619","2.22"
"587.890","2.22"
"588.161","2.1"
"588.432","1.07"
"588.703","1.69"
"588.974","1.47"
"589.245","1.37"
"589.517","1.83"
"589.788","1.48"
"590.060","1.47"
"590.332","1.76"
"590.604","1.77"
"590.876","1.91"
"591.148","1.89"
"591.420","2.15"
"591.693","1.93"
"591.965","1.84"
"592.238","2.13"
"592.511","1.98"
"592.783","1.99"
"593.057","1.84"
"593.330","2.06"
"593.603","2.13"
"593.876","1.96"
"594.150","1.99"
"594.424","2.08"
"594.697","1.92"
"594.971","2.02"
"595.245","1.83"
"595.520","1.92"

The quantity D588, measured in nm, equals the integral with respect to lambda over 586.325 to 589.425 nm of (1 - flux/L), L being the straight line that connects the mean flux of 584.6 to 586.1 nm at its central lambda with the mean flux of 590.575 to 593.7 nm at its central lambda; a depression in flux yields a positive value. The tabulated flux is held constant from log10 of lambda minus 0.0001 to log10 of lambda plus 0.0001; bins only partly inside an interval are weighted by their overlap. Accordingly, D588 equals 0.26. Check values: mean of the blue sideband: 2.02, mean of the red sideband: 1.97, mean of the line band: 1.84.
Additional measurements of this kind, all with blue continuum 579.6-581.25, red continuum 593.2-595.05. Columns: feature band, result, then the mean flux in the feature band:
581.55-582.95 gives -0.02 nm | 2.12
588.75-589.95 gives 0.29 nm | 1.55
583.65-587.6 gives 0.06 nm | 2.04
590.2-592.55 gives 0.13 nm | 1.93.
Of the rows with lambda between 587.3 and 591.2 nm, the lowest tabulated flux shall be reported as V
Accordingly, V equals 1.07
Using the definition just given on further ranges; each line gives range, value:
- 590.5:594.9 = 1.77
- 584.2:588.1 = 1.81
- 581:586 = 1.66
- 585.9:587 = 1.92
